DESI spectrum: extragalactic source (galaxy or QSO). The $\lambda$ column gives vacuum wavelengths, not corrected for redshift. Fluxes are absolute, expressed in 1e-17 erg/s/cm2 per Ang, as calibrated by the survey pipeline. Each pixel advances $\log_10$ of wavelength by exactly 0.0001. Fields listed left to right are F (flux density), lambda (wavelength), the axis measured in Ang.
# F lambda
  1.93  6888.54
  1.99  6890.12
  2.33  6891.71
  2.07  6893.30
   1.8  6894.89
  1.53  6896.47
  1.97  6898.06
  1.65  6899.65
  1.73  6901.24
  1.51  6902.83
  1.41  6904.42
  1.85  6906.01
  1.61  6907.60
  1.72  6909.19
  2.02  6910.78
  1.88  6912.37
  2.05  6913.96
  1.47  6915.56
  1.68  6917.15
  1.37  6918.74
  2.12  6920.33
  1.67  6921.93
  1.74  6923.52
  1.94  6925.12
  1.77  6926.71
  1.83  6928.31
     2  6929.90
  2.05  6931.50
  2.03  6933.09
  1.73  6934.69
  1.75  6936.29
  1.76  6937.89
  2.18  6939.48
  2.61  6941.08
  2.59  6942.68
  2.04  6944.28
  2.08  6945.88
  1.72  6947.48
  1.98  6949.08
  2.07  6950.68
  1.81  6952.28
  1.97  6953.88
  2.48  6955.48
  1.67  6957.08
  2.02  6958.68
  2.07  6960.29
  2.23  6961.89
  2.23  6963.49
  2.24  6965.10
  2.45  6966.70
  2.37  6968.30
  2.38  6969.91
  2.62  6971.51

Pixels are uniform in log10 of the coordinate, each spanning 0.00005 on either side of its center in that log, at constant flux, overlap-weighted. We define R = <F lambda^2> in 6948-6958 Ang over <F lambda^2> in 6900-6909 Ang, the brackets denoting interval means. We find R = 1.24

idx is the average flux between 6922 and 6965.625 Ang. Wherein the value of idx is 2.01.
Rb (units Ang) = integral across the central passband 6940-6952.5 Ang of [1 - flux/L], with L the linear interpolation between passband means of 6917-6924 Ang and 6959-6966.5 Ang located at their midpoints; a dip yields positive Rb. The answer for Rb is -0.7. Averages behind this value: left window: 1.72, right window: 2.2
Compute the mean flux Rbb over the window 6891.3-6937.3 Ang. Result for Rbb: 1.8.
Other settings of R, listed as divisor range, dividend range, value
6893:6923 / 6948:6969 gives 1.24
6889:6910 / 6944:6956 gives 1.14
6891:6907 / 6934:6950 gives 1.16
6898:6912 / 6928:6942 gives 1.18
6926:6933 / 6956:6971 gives 1.15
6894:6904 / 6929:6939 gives 1.13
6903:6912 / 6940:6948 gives 1.31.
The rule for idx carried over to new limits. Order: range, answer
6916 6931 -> 1.79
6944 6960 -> 1.98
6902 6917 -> 1.72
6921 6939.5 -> 1.86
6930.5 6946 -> 2.08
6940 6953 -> 2.11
